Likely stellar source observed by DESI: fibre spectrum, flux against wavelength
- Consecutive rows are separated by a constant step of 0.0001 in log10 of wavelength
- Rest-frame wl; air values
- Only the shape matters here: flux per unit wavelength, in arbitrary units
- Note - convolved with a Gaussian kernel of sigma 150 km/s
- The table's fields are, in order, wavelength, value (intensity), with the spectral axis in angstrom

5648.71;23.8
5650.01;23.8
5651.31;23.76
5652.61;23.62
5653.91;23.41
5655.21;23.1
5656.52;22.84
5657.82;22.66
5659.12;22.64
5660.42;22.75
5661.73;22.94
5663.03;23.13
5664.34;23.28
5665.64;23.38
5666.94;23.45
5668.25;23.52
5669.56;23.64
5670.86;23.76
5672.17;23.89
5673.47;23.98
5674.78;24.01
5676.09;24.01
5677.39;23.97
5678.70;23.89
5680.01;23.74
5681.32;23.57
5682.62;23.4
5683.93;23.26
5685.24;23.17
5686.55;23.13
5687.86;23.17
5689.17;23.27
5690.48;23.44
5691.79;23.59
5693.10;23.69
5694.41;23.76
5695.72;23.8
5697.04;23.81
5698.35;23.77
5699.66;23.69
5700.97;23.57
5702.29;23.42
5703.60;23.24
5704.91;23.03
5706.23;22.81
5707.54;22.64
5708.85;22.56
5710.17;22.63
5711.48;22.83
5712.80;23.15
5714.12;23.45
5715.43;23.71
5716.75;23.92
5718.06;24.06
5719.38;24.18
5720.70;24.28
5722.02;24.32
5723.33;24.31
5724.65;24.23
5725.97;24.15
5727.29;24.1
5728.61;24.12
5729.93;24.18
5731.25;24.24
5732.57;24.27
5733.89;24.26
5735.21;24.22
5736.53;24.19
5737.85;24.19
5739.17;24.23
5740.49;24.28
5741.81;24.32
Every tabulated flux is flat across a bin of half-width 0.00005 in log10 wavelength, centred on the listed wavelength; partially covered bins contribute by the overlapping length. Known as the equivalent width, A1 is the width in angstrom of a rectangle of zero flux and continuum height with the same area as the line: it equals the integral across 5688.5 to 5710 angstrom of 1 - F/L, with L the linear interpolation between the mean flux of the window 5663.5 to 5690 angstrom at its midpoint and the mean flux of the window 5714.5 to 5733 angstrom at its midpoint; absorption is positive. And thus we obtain 0.4 angstrom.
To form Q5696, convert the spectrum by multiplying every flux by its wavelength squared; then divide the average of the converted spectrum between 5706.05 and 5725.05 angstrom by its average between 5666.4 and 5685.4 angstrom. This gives 1.01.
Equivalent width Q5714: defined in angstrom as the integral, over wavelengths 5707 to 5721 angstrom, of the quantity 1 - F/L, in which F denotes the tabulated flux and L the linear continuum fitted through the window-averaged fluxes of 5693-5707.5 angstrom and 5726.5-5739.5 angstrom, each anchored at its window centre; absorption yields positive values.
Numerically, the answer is 0.2 angstrom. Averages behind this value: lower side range 23.5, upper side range 24.2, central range 23.4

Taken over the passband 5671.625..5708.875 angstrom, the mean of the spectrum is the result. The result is 23.5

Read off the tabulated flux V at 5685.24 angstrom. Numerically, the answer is 23.17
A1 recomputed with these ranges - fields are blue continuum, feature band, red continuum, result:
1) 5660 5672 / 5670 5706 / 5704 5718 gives -0.5 angstrom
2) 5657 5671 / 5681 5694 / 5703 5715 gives -0.2 angstrom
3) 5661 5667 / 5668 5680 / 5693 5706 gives -0.3 angstrom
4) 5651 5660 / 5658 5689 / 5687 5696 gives -0.2 angstrom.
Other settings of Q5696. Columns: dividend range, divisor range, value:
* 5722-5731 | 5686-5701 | 1.04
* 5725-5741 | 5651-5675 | 1.06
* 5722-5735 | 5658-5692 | 1.05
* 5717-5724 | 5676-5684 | 1.04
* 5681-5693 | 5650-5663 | 1.02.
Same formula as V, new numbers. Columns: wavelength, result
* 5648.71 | 23.8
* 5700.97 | 23.57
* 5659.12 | 22.64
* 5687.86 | 23.17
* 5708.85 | 22.56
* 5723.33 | 24.31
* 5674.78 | 24.01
